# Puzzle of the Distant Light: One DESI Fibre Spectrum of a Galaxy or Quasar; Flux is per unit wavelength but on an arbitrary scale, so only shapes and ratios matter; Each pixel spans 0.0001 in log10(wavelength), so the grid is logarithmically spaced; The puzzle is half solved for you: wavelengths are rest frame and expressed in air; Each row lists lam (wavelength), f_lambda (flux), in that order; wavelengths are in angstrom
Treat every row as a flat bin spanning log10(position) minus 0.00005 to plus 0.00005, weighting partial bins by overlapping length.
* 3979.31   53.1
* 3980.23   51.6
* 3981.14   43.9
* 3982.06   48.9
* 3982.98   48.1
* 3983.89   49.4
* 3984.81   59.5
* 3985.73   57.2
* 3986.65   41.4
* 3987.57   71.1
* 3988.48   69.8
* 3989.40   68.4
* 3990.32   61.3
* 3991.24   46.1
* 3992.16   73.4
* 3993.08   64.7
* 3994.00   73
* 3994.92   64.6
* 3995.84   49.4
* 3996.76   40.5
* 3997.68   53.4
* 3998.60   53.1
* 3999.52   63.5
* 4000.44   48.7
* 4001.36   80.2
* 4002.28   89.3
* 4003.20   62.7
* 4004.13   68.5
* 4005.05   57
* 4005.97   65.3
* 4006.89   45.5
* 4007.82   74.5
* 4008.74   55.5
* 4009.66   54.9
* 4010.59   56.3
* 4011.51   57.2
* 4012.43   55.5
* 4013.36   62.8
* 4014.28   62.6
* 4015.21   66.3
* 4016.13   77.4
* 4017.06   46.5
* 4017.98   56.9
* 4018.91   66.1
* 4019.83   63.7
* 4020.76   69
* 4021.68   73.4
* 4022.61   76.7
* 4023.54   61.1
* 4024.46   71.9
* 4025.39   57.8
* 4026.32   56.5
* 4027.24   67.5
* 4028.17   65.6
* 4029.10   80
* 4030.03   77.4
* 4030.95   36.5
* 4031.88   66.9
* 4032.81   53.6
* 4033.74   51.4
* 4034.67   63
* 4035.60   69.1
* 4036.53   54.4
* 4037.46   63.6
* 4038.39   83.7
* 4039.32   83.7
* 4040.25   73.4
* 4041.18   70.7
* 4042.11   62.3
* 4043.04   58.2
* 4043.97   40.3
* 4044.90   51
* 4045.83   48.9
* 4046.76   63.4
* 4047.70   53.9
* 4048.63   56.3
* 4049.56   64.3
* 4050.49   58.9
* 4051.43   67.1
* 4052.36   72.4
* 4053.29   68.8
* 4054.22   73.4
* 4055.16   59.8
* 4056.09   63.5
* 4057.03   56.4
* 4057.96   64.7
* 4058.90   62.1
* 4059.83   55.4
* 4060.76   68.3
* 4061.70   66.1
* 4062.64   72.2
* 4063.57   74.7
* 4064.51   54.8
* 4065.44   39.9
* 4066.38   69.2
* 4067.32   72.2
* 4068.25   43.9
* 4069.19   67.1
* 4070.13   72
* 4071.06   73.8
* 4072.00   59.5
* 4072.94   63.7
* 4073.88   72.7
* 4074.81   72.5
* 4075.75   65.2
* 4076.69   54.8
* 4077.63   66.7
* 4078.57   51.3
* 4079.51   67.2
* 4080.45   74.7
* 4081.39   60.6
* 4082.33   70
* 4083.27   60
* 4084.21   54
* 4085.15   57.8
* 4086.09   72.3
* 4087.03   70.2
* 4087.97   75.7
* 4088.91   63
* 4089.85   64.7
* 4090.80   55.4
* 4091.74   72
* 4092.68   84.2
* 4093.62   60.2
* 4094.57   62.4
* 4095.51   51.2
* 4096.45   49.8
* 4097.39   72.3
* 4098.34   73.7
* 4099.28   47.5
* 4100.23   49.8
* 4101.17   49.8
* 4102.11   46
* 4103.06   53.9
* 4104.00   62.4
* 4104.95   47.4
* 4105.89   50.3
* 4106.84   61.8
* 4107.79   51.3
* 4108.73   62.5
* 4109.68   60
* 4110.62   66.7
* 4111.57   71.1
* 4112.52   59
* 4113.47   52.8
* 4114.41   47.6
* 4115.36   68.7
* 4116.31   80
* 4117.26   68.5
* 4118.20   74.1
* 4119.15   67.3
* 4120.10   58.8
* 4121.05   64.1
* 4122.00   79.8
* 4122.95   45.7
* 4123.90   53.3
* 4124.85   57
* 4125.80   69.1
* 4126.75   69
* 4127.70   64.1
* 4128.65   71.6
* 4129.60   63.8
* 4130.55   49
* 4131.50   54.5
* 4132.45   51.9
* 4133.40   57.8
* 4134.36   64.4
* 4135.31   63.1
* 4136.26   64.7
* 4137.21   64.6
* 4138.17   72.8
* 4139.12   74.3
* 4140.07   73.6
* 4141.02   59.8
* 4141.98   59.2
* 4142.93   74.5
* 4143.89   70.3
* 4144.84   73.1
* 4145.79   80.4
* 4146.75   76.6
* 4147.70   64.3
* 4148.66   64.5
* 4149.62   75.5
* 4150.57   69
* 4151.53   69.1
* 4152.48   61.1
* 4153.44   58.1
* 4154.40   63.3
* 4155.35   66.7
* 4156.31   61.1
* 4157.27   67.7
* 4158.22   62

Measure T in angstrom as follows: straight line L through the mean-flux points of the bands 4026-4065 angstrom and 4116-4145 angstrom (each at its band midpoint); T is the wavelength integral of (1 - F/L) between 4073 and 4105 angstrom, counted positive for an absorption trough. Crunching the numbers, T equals 0.9 angstrom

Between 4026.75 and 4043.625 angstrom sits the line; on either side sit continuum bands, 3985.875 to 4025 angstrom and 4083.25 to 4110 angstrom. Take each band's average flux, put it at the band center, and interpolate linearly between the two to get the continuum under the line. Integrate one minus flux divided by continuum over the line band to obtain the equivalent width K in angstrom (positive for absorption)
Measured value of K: -1.1 angstrom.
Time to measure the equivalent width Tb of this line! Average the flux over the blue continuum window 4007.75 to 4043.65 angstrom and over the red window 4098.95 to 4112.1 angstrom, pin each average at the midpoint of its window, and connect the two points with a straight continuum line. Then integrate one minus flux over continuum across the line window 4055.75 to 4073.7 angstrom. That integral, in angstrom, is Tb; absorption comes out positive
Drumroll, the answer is -1.0 angstrom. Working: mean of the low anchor 64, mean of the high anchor 55.8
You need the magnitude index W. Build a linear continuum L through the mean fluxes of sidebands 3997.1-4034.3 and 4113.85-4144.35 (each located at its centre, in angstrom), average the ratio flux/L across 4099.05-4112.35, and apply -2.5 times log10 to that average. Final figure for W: 0.14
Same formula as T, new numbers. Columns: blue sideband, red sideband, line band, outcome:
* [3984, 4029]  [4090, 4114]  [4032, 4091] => -3.1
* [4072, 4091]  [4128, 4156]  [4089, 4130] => 2.4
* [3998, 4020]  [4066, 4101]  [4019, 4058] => -0.5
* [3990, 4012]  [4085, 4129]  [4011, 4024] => -0.6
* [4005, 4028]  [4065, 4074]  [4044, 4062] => 0.5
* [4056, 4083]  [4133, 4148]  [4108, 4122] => 0.5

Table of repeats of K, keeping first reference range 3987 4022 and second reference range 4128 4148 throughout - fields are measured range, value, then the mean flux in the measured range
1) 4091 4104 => 1.1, 59.5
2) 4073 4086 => 0.1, 63.9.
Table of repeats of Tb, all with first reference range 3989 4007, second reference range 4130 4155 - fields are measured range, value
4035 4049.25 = 0.16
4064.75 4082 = 0.05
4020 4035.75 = -0.48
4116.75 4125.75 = 0.23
